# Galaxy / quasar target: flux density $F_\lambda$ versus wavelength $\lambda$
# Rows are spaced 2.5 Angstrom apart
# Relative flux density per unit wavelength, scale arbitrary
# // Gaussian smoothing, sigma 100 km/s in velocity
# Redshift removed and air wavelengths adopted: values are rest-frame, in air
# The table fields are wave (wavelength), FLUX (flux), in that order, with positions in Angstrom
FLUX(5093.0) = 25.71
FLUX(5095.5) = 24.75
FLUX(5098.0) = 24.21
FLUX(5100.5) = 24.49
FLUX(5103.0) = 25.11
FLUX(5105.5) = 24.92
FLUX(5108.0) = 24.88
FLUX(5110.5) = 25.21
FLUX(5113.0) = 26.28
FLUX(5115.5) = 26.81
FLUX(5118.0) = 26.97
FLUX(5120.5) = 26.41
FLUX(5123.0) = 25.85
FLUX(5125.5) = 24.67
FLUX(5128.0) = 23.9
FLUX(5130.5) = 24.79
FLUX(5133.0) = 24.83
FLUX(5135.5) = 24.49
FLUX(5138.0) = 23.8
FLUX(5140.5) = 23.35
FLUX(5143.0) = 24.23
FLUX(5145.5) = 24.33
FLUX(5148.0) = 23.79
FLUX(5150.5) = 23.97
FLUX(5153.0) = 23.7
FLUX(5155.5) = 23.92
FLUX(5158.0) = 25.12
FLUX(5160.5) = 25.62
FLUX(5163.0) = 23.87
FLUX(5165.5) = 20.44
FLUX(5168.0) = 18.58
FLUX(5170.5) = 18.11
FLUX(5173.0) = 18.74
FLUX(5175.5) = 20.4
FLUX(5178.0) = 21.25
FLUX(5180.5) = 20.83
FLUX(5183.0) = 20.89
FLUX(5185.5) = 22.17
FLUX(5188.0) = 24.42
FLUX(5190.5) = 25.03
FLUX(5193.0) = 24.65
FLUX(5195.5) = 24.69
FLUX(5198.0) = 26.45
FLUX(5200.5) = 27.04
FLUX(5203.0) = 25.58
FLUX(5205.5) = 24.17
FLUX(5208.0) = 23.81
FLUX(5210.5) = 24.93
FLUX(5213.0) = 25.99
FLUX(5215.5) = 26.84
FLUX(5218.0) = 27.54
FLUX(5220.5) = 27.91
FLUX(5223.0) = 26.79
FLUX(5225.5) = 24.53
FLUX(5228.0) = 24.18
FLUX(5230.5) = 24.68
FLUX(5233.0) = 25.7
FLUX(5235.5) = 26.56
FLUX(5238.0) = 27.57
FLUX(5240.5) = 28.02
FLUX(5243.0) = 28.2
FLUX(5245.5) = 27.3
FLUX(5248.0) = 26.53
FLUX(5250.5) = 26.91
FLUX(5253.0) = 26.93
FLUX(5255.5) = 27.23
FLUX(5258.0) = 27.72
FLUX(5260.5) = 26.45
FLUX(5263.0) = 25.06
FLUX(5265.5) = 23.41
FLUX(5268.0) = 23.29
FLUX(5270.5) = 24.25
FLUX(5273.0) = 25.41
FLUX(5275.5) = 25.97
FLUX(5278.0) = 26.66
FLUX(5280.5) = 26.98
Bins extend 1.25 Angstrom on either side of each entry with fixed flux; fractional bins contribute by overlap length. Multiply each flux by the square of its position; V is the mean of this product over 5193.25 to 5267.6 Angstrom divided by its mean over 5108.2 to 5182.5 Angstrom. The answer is 1.14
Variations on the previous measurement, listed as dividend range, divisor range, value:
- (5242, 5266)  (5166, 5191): 1.31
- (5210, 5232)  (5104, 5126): 1.05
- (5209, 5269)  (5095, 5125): 1.08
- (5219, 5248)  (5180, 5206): 1.11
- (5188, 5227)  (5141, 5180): 1.17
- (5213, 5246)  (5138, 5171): 1.18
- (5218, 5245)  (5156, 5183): 1.27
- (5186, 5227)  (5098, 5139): 1.05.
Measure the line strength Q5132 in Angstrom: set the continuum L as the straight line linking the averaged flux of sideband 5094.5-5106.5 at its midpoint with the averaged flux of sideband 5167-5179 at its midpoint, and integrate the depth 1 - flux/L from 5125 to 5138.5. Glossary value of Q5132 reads -1.22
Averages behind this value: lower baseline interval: 24.7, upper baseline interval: 19.4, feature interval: 24.4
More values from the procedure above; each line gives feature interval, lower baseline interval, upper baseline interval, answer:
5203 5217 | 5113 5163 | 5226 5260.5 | 0.46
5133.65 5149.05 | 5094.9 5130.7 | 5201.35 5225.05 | 0.88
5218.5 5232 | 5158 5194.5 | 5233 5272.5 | -0.55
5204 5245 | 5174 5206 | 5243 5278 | -2.20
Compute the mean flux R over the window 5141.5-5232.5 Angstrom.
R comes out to 23.9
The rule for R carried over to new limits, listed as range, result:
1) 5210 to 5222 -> 26.8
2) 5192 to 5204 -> 25.7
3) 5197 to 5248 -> 26.2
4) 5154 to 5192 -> 22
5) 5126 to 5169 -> 23.7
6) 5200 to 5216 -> 25.3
